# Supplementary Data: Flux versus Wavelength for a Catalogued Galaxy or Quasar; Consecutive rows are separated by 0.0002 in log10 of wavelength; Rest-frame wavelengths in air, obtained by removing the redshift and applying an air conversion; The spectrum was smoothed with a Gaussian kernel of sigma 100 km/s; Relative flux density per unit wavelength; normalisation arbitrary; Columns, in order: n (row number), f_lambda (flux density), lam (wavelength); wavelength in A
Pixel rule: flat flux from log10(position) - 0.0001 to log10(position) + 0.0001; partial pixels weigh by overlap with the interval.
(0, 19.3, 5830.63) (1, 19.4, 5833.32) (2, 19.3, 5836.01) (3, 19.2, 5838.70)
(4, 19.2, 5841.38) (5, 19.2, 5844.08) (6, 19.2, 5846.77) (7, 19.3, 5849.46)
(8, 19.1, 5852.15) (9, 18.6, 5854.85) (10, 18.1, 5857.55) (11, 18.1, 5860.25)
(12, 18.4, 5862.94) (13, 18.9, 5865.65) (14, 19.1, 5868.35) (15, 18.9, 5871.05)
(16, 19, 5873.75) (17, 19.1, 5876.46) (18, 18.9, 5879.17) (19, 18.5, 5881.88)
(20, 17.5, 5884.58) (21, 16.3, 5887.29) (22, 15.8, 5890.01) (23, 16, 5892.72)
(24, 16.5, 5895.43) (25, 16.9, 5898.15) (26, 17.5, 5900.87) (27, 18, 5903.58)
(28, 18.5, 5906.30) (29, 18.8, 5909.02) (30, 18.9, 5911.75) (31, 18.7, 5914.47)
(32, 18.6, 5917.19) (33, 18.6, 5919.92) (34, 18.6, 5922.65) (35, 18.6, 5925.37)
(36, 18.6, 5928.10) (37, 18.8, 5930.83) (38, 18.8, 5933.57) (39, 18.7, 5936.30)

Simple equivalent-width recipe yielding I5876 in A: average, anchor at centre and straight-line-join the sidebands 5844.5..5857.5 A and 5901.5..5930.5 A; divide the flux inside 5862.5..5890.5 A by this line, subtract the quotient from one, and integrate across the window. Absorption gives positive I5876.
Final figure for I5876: 0.8 A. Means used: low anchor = 19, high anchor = 18.6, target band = 18.3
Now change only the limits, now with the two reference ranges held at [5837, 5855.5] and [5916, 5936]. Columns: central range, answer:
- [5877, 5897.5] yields 1.9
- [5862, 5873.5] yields 0.1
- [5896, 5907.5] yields 0.7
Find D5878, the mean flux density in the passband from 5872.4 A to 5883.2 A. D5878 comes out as 18.9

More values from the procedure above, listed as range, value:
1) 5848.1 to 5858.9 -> 18.8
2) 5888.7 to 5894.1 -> 15.9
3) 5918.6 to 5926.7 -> 18.6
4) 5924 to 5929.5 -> 18.6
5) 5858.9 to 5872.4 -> 18.7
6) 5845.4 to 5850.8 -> 19.3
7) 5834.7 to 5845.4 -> 19.2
